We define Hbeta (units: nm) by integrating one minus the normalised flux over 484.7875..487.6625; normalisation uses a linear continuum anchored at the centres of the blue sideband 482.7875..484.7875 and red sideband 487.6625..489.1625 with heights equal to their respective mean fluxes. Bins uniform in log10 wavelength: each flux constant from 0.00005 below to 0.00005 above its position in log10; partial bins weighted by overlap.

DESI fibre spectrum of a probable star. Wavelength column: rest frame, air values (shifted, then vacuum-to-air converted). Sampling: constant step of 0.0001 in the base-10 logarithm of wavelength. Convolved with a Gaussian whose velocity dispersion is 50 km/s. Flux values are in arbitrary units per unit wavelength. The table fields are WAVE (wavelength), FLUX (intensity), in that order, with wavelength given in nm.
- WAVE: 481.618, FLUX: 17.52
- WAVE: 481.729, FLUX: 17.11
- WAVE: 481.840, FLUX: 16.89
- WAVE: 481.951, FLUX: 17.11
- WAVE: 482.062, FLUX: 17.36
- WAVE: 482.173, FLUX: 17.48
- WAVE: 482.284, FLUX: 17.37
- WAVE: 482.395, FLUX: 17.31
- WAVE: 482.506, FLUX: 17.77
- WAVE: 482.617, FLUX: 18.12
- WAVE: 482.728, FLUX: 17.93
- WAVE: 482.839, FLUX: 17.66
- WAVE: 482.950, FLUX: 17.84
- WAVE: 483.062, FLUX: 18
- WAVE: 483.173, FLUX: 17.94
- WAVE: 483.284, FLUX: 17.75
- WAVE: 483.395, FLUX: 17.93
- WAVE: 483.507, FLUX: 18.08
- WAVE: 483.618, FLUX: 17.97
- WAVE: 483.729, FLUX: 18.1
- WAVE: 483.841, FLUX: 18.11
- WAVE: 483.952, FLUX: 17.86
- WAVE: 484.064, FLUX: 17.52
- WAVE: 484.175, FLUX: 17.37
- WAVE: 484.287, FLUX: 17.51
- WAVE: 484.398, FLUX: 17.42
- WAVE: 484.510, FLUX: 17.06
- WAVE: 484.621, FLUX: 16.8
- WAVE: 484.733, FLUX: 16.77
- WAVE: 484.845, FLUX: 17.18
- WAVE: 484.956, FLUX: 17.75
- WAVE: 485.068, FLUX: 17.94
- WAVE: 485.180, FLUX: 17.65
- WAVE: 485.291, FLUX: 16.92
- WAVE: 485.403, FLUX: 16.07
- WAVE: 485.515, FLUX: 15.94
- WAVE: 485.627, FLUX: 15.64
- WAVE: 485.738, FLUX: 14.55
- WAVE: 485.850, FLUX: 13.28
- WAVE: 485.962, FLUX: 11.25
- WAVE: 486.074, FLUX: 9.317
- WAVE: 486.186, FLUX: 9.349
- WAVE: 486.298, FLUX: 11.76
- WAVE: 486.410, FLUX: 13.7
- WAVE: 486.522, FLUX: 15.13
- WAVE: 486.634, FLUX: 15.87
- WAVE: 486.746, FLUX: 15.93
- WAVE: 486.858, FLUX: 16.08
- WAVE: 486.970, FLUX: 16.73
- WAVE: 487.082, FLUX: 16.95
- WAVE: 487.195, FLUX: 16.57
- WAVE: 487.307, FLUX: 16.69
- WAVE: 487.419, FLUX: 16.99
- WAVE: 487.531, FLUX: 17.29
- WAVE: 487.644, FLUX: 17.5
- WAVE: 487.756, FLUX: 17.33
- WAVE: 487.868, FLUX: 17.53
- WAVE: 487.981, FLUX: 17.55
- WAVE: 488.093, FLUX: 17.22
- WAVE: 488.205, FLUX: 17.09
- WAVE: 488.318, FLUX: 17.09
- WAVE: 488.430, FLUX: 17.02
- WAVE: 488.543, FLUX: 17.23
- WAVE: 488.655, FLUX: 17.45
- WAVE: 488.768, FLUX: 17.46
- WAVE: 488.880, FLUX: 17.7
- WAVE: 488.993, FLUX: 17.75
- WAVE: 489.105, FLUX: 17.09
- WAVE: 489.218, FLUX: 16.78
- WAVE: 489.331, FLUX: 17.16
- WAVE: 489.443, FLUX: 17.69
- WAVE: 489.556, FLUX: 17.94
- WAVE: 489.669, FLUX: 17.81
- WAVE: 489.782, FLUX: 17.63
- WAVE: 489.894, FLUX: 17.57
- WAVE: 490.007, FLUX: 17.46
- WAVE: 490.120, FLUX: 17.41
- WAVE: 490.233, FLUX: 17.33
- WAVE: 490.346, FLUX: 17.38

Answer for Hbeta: 0.35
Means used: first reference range 17.6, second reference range 17.4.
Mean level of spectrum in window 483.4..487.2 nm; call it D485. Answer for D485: 16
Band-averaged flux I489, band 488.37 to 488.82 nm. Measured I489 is 17.3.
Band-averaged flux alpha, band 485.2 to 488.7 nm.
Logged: 15.7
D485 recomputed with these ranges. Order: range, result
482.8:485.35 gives 17.6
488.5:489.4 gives 17.3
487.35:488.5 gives 17.3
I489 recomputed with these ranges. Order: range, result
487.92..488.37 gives 17.2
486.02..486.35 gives 10.1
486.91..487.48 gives 16.8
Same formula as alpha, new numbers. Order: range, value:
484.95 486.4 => 14.3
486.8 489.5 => 17.2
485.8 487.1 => 13.7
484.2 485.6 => 17.1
